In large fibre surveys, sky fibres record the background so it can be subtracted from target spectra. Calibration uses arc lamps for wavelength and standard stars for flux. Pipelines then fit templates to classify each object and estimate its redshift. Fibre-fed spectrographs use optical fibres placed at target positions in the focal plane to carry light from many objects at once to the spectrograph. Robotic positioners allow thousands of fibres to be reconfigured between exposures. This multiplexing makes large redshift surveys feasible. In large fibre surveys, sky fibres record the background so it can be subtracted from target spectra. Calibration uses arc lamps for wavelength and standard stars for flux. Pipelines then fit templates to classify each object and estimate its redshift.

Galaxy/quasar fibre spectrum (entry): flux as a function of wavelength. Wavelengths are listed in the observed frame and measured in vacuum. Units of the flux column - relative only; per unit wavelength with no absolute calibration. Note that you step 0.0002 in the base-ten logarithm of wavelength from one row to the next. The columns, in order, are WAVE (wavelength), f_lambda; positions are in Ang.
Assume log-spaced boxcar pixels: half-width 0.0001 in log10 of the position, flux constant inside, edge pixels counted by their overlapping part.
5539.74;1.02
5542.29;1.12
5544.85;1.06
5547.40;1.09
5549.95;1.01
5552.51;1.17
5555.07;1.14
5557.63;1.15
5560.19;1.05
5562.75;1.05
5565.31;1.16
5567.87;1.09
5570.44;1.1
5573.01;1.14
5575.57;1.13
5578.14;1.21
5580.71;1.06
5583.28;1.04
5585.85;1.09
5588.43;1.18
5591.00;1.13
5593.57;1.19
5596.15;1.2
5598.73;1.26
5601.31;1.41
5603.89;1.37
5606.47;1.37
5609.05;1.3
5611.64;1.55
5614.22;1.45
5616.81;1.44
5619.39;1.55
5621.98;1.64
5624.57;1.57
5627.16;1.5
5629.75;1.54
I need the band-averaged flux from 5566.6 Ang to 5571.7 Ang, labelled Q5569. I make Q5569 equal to 1.09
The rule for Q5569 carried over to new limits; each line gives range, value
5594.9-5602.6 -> 1.29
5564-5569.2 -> 1.12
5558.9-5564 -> 1.05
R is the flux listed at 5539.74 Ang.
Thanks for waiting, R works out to 1.02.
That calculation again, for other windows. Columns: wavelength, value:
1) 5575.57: 1.13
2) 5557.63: 1.15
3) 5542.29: 1.12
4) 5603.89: 1.37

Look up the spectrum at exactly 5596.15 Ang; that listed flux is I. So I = 1.2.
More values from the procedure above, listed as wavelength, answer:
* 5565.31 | 1.16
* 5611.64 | 1.55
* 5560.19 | 1.05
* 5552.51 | 1.17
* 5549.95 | 1.01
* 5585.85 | 1.09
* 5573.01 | 1.14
